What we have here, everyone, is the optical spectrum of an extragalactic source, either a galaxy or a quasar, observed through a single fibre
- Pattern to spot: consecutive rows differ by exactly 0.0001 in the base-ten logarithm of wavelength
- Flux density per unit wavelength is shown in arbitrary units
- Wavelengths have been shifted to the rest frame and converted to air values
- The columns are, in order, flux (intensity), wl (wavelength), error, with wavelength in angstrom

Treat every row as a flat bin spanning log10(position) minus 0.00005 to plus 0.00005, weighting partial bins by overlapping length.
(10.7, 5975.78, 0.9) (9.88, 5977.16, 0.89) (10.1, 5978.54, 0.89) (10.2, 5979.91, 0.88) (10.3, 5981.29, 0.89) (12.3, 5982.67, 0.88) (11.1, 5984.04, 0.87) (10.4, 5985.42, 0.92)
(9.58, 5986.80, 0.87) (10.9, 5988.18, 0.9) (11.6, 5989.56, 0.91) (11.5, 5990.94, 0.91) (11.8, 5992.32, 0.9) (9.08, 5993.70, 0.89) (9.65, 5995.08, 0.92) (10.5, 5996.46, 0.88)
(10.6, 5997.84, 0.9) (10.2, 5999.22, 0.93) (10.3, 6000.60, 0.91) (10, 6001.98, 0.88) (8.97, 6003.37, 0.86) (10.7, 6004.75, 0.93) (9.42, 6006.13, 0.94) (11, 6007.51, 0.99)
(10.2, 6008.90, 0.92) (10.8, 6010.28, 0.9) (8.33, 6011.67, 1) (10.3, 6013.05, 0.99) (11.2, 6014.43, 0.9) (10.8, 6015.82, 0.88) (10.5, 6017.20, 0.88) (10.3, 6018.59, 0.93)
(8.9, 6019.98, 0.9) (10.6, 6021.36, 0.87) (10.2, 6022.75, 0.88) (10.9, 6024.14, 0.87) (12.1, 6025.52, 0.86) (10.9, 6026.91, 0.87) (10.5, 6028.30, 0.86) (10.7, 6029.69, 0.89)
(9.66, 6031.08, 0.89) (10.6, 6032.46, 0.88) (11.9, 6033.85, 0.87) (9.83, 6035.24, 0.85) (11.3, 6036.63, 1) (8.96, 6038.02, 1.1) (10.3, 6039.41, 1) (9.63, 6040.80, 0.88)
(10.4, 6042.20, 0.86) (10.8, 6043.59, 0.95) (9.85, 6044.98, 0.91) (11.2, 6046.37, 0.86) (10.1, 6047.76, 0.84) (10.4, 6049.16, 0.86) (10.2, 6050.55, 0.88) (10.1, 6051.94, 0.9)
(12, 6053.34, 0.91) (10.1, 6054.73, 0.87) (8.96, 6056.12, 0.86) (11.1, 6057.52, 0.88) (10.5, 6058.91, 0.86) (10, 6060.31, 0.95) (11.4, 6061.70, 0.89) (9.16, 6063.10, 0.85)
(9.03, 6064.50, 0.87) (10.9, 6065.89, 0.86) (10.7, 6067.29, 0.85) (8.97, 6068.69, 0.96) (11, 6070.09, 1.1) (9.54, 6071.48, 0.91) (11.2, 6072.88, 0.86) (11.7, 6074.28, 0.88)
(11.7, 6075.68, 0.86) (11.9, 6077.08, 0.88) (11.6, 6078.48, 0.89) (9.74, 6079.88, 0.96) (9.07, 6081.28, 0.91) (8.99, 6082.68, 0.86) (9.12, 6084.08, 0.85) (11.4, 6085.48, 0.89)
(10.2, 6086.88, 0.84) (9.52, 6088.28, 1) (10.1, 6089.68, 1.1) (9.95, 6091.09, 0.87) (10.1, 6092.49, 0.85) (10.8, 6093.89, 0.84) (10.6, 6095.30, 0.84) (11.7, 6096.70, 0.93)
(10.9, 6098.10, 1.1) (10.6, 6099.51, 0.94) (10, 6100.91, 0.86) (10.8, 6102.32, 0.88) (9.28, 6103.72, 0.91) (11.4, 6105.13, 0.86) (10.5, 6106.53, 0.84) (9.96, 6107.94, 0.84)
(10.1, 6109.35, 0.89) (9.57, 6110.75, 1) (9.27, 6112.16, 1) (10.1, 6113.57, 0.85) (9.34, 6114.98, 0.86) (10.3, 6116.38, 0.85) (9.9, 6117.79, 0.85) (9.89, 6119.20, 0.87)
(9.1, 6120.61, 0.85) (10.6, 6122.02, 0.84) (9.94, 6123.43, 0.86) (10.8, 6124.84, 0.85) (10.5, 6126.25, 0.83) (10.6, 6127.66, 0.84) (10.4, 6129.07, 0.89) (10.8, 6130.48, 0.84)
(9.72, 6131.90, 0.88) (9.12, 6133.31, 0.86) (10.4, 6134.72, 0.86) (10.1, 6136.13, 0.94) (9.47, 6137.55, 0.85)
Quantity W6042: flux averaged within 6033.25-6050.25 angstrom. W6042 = 10.4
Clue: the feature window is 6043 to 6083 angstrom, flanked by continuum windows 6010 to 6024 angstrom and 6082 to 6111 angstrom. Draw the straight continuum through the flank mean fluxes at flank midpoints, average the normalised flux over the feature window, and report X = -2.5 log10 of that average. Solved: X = -0.02 mag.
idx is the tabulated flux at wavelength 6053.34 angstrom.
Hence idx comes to 12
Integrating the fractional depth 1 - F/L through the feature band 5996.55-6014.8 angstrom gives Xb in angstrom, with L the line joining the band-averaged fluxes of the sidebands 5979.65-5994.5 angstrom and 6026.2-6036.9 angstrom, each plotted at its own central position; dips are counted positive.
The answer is 1.0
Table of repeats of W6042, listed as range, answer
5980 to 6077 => 10.4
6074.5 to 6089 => 10.4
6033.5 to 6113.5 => 10.3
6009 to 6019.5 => 10.3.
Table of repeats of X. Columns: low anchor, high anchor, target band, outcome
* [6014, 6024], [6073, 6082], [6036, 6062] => 0.031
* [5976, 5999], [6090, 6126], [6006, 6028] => 0.007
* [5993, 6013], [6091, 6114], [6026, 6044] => -0.034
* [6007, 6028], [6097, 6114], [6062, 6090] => 0.002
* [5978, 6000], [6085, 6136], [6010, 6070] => 0.010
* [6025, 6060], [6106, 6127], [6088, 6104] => -0.031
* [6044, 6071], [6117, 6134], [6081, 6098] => 0.003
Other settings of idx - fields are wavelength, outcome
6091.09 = 9.95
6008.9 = 10.2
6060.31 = 10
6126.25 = 10.5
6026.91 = 10.9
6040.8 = 9.63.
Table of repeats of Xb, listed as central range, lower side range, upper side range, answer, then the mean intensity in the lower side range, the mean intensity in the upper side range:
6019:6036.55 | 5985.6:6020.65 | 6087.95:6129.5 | -0.54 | 10.3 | 10.2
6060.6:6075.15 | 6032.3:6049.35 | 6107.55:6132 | -0.12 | 10.4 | 10.1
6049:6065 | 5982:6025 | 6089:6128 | 0.11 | 10.4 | 10.2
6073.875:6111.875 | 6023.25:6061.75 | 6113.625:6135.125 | -0.55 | 10.5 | 10.1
